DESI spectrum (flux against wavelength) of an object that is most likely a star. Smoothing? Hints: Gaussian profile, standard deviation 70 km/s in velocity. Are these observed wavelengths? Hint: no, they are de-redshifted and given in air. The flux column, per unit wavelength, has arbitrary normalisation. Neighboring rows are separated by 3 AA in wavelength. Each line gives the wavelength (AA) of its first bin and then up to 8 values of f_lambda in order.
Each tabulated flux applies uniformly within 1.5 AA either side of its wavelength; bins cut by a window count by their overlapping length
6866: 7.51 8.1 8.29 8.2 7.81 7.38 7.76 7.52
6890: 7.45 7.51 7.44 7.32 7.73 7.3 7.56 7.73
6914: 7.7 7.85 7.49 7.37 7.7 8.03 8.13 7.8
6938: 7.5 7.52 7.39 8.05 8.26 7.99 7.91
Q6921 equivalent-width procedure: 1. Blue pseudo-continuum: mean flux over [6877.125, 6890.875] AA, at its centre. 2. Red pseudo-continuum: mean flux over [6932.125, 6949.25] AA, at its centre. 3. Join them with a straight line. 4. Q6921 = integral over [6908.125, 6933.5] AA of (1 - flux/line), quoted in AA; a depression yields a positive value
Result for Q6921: -0.2 AA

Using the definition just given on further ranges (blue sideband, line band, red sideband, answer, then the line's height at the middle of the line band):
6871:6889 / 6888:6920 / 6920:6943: 0.8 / 7.75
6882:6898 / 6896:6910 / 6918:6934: 0.2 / 7.61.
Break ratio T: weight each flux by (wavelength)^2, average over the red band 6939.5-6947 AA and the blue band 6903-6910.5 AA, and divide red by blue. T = 1.0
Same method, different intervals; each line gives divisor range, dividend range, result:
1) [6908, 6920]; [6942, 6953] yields 1.04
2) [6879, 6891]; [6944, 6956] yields 1.08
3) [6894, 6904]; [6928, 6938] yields 1.07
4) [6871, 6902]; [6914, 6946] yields 1.02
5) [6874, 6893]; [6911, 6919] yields 1.02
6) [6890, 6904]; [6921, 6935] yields 1.05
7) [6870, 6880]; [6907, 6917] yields 0.96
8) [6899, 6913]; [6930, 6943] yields 1.03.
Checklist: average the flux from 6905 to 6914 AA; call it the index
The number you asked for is 7.6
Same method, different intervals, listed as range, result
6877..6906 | 7.52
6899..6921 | 7.61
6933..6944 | 7.6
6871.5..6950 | 7.68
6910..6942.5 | 7.71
